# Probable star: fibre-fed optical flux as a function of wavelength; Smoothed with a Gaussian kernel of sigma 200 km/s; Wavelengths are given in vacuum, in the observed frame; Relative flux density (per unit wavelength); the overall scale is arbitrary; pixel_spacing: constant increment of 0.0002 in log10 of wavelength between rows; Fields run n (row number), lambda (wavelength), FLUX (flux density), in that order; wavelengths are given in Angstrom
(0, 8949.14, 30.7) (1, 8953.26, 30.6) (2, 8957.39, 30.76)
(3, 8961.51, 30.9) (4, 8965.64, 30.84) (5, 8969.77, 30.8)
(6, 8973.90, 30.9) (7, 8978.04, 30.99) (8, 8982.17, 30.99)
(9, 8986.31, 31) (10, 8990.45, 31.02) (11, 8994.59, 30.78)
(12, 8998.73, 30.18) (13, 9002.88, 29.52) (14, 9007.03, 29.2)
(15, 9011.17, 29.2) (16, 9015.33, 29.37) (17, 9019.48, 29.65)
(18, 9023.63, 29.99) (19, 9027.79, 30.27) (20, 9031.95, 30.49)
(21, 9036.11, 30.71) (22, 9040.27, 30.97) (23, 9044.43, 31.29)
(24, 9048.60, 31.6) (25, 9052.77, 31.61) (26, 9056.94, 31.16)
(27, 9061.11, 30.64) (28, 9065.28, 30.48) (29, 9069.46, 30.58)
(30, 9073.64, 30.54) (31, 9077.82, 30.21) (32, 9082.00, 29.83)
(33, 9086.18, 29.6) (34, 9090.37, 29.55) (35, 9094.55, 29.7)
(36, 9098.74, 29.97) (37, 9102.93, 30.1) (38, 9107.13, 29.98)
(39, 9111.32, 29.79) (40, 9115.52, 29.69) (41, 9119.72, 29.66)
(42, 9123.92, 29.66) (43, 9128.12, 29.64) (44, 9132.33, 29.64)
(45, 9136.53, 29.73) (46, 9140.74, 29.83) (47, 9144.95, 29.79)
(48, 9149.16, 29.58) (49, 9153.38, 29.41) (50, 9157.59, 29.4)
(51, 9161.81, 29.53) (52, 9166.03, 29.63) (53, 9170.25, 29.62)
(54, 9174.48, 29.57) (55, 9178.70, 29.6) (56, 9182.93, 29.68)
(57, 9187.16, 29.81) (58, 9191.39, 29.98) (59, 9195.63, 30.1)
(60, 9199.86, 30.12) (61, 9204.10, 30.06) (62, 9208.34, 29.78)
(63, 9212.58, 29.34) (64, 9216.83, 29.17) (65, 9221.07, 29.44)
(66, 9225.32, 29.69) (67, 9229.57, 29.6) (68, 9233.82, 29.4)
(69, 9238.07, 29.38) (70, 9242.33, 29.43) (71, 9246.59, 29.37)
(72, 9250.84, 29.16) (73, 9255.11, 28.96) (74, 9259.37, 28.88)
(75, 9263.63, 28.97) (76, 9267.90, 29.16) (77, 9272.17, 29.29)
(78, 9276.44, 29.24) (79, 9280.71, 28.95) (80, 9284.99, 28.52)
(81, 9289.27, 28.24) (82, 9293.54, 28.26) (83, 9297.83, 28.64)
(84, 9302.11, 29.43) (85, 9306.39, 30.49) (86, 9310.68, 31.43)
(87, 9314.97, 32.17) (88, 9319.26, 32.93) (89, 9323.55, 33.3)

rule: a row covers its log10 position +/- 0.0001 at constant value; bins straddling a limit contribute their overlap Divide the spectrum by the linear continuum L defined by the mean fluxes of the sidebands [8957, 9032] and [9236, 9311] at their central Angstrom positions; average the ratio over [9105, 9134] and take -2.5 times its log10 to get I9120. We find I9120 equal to 0.00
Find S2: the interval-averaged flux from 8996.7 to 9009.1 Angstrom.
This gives 29.6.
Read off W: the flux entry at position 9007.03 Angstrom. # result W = 29.2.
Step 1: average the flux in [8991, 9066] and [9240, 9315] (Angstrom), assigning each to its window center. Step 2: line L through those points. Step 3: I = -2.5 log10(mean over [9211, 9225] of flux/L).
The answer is 0.01 mag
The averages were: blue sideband 30.4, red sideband 29.3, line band 29.4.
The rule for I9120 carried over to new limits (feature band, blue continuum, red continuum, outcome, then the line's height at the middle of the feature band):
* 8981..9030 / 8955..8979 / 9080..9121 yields 0.02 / 30.5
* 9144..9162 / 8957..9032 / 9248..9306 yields 0.00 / 29.6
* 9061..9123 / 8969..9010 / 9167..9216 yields 0.00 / 30.1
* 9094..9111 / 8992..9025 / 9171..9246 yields -0.01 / 29.7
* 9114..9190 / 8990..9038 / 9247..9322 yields 0.01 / 29.8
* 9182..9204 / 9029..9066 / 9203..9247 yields -0.01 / 29.8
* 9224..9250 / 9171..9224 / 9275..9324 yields 0.01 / 29.8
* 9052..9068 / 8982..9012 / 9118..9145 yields -0.03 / 30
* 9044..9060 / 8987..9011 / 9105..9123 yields -0.05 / 30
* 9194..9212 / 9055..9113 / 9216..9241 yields -0.01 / 29.6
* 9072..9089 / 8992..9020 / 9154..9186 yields -0.01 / 29.7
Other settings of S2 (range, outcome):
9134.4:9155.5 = 29.7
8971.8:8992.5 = 31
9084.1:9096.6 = 29.6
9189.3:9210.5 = 30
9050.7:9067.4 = 31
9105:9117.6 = 29.8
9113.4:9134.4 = 29.6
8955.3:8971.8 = 30.8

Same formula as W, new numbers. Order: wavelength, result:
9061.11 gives 30.64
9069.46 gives 30.58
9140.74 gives 29.83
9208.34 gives 29.78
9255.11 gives 28.96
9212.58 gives 29.34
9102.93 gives 30.1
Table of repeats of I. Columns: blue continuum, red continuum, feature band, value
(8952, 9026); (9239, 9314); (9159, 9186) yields 0.00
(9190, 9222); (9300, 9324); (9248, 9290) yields 0.07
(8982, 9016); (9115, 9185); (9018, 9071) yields -0.03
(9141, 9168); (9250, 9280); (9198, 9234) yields -0.01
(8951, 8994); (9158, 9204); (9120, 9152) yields 0.01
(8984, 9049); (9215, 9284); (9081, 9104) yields 0.01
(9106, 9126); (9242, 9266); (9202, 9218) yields -0.01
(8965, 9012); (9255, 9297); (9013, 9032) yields 0.01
